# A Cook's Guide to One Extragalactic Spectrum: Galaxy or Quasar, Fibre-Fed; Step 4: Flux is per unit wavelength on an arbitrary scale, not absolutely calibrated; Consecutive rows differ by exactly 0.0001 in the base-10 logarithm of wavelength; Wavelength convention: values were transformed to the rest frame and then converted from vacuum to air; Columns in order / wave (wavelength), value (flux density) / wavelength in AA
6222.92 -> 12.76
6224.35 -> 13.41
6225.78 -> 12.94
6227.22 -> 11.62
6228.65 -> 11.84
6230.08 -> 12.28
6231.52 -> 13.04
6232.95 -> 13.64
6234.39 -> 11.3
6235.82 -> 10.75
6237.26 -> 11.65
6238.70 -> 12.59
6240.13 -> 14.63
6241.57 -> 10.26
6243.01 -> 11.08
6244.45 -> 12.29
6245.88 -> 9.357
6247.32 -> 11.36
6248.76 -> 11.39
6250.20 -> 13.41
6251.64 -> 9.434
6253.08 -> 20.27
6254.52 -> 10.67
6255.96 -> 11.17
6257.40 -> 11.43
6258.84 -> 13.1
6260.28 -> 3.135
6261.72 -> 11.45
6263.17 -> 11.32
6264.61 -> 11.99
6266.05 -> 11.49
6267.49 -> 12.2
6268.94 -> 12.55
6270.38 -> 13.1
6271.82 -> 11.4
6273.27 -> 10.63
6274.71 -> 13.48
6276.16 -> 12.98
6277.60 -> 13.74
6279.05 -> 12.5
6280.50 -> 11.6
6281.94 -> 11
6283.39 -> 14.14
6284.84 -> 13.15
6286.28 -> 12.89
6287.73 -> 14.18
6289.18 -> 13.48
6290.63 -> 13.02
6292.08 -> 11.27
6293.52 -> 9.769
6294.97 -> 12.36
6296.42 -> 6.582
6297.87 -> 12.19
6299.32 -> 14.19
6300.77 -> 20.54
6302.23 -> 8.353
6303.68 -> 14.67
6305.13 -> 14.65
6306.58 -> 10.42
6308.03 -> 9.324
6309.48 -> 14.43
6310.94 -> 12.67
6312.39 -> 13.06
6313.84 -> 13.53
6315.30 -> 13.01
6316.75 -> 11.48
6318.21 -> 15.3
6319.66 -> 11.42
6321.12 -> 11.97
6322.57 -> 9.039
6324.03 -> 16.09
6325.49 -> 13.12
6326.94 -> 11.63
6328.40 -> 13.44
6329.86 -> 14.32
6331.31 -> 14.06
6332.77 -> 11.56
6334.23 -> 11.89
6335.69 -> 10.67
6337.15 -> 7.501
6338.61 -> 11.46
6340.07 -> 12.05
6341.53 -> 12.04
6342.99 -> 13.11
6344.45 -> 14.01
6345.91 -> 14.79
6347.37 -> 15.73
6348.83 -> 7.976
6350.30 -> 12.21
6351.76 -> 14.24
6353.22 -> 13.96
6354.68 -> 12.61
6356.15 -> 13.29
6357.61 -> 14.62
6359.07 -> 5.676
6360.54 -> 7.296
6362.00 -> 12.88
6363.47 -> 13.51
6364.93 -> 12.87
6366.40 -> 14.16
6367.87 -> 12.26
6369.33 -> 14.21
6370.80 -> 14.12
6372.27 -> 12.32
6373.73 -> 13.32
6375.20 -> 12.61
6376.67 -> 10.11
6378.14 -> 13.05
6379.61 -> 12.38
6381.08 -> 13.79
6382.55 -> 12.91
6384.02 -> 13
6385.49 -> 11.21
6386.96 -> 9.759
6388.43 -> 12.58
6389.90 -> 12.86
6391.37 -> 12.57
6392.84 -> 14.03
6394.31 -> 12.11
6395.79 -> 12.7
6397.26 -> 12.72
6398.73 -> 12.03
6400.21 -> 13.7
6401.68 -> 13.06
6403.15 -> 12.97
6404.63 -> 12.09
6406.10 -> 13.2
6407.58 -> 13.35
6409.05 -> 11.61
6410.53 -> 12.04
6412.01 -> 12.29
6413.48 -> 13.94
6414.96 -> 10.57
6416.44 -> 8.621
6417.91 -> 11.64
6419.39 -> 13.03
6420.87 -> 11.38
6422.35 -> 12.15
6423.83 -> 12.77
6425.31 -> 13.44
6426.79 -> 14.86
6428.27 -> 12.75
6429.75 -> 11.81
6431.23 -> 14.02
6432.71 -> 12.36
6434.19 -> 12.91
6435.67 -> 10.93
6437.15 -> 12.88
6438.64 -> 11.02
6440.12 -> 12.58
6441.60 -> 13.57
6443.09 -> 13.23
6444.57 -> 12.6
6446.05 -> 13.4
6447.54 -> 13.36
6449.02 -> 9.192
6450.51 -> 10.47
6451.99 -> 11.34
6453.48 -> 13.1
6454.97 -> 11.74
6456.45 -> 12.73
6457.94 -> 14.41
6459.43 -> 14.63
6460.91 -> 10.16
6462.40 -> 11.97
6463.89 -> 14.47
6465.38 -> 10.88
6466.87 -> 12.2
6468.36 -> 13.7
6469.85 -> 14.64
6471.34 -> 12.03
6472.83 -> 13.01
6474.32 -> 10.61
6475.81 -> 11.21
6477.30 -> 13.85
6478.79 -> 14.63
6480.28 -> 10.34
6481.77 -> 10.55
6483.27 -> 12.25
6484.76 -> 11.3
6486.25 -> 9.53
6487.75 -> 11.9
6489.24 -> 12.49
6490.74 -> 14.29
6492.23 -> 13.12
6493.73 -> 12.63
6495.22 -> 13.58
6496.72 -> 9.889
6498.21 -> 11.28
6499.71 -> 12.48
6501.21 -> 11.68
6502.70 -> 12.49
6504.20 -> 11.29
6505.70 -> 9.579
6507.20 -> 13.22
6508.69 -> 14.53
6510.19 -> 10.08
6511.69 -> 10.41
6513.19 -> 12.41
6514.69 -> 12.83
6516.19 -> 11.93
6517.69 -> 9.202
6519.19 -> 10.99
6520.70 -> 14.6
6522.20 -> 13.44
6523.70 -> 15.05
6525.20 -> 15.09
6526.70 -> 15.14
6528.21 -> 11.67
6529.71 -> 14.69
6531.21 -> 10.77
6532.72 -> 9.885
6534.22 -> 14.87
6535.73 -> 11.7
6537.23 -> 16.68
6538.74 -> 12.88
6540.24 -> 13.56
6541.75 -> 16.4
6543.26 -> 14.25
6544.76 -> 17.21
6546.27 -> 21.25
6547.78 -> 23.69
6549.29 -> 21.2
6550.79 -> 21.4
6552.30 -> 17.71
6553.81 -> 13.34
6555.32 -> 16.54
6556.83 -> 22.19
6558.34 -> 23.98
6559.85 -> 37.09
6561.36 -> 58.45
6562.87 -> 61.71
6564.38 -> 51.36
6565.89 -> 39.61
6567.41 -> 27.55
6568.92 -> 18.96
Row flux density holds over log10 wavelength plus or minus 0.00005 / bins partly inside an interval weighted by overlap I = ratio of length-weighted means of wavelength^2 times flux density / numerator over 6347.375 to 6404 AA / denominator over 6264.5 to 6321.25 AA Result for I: 1.02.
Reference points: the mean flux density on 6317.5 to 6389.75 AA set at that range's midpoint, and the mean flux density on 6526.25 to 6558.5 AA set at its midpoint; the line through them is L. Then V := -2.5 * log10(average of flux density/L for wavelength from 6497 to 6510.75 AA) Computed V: 0.29 mag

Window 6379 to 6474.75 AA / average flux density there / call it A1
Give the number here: 12.5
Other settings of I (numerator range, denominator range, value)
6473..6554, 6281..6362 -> 1.15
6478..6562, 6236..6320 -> 1.33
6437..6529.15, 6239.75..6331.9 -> 1.07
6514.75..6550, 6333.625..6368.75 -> 1.27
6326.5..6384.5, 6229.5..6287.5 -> 1.07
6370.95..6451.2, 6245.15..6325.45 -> 1.05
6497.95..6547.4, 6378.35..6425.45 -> 1.11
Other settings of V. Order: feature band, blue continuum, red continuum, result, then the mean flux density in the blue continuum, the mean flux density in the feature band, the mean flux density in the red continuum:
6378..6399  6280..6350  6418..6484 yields 0.00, 12.5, 12.5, 12.5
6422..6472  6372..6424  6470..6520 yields -0.04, 12.3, 12.6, 11.9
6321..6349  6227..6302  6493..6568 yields 0.11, 12.1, 12.4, 18.1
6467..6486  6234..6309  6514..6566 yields 0.43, 12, 12.3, 20.1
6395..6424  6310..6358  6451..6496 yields 0.02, 12.7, 12.3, 12.4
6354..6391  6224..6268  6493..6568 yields 0.19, 11.8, 12.3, 18.1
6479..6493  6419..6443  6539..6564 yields 0.48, 12.7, 11.9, 25.2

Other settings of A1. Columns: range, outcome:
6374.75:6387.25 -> 12.2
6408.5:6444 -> 12.4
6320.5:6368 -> 12.3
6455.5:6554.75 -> 13.3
